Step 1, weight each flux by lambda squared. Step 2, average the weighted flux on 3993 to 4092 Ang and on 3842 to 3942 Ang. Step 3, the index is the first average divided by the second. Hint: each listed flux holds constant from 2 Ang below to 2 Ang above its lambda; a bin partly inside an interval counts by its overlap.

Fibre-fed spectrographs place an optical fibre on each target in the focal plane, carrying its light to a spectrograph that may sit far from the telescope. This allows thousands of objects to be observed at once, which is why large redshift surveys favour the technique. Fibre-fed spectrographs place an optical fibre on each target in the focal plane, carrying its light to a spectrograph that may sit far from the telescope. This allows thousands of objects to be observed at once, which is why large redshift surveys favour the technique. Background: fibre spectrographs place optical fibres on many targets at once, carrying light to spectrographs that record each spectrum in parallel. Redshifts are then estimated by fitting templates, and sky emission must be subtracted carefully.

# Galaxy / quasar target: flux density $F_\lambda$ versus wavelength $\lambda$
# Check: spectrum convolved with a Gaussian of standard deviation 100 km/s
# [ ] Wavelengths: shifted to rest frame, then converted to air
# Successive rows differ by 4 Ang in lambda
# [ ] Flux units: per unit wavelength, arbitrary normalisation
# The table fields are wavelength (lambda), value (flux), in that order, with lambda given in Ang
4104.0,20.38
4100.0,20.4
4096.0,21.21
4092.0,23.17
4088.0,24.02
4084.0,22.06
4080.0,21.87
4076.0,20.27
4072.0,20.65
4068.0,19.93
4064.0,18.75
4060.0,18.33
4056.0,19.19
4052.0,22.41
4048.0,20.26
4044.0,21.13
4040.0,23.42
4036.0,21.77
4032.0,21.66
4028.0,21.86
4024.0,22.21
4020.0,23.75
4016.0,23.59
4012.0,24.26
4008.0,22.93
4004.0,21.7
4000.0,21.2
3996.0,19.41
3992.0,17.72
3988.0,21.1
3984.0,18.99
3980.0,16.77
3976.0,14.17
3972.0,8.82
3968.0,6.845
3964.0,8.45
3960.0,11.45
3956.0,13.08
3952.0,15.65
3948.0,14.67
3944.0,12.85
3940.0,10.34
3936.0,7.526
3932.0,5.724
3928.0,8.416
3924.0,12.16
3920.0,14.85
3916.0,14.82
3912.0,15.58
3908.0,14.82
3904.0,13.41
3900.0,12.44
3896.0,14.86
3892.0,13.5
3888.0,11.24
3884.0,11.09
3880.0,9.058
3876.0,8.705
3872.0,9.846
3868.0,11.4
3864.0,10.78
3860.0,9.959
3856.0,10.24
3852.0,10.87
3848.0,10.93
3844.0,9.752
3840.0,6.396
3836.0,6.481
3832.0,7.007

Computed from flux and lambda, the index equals 2.06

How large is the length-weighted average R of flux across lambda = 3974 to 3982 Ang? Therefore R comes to 15.5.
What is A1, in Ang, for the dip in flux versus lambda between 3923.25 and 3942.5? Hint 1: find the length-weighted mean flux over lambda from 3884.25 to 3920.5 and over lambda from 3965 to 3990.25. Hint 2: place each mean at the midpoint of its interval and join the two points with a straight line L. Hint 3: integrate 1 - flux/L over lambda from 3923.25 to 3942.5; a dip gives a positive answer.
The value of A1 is 7.2 Ang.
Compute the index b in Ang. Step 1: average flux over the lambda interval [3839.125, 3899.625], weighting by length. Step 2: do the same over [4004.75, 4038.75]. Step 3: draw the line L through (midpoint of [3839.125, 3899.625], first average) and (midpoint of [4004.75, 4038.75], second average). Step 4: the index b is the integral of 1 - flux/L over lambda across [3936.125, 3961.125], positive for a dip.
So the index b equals 6.4 Ang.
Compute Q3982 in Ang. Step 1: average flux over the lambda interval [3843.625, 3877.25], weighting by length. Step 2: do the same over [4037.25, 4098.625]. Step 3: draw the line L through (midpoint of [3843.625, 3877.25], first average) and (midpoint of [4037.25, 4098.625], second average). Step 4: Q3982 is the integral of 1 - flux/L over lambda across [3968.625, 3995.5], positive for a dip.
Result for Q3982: 1.3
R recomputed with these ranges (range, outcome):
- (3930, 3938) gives 6.62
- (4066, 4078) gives 20.3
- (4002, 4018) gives 23.1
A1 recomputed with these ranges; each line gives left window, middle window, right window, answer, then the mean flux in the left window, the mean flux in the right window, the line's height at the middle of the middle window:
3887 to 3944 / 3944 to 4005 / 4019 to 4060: 5.9 Ang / 12.2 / 21.6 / 16.6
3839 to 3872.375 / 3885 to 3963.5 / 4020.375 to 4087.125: 7.8 Ang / 10.1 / 21.1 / 13.9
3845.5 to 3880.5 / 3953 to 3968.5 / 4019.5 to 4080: 5.1 Ang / 10.2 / 21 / 15.9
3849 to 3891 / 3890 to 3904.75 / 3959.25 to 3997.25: -2.8 Ang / 10.4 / 14.4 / 11.4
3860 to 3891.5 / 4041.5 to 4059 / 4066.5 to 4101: -0.8 Ang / 10.4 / 21.6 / 19.8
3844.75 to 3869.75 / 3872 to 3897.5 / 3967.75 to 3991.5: 1.1 Ang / 10.6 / 15.2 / 11.7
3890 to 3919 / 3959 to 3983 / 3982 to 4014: 9.7 Ang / 14.2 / 20.9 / 19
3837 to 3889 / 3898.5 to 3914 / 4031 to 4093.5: -2.2 Ang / 9.93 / 21.2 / 12.4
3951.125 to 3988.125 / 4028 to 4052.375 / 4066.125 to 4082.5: -4.7 Ang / 13.1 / 20.7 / 18.2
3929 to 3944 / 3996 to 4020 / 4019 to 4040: -4.3 Ang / 8.57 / 22.3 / 19.1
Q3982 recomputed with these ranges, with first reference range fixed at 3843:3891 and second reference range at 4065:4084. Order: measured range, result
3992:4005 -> -2.5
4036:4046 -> -1.6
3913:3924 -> -1.2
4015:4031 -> -4.0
